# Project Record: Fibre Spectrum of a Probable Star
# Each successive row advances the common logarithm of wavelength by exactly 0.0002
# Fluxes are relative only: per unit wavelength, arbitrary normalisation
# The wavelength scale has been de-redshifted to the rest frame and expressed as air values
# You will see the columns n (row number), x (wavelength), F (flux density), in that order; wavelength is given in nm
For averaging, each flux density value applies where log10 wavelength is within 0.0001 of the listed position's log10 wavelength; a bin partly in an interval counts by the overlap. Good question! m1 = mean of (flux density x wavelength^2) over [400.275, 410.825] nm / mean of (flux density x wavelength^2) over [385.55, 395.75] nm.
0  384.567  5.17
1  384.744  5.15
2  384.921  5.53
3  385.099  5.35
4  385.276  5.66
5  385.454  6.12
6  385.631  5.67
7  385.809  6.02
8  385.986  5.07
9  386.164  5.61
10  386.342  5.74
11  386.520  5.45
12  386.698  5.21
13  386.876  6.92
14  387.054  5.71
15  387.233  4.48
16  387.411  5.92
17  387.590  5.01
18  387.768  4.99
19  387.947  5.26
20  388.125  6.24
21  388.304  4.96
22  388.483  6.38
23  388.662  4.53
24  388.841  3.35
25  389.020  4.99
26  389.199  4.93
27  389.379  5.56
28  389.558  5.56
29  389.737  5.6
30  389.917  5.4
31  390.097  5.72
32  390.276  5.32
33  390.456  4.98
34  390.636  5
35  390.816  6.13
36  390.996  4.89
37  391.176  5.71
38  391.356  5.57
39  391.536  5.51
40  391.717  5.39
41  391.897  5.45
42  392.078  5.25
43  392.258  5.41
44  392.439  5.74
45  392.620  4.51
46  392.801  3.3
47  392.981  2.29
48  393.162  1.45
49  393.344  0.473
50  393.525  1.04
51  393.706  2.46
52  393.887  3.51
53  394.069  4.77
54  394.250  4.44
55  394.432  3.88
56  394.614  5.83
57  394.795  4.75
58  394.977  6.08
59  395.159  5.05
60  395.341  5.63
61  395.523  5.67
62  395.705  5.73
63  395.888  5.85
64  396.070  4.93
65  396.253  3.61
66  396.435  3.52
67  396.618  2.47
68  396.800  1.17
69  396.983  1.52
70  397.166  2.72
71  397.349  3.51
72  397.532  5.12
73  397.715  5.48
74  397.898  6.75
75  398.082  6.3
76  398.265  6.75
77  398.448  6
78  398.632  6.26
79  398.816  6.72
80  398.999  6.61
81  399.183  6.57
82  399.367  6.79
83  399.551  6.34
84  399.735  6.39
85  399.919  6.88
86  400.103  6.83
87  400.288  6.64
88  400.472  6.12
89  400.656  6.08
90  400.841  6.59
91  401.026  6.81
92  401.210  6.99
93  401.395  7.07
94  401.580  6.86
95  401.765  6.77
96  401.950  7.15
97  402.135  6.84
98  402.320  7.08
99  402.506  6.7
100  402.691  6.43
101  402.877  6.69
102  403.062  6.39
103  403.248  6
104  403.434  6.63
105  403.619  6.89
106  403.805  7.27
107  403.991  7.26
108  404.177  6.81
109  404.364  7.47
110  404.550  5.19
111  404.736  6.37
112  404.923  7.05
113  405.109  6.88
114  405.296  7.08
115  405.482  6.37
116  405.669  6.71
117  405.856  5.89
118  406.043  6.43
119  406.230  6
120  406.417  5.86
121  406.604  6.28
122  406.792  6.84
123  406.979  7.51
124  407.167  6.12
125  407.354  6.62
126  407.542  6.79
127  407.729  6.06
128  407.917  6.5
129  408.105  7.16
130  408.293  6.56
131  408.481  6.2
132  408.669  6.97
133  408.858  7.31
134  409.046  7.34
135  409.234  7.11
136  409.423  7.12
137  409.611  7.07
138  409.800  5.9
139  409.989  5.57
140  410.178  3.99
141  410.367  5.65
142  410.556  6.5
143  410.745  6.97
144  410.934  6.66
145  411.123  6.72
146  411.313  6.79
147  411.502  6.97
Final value 1.44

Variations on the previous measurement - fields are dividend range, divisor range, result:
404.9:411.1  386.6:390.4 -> 1.35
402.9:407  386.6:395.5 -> 1.46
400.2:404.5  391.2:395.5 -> 1.64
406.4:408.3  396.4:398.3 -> 1.71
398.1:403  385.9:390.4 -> 1.32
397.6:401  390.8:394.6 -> 1.61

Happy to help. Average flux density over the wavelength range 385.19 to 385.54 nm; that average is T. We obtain 5.88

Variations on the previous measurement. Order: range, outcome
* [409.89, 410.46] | 5.07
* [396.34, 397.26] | 2.29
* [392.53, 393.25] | 2.89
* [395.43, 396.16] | 5.55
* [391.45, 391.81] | 5.45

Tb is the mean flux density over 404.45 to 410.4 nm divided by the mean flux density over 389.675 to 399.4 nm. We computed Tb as 1.4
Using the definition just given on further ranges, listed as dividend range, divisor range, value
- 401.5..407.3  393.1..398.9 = 1.52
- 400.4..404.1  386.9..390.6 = 1.28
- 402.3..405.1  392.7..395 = 2.00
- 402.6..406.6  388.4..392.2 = 1.24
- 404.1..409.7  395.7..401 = 1.23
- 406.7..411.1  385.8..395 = 1.35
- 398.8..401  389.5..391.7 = 1.20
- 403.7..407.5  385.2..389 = 1.22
